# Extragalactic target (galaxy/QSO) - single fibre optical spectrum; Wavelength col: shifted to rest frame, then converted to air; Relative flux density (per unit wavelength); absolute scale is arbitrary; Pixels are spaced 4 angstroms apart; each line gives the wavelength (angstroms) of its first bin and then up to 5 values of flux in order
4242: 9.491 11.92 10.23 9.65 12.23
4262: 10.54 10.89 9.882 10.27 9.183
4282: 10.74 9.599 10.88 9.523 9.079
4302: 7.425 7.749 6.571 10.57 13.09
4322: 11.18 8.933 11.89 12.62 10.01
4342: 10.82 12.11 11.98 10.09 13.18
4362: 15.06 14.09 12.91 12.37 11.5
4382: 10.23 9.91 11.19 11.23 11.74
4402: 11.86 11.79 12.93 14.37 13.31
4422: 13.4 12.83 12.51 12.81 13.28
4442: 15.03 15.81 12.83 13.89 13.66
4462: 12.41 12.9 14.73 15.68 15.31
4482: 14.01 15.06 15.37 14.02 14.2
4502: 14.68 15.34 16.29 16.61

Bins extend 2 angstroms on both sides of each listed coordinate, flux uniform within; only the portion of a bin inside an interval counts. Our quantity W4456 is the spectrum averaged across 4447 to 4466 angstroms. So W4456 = 13.3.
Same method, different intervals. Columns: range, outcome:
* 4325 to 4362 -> 11.6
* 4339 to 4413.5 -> 12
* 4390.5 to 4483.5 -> 13.4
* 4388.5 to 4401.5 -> 11.4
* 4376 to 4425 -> 12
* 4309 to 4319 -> 10.1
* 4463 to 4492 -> 14.6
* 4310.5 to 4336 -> 11.1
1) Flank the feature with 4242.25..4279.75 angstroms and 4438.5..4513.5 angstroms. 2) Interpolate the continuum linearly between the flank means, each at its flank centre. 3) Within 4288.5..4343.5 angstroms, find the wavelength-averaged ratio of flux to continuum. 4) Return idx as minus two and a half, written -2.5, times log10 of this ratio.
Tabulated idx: 0.15 mag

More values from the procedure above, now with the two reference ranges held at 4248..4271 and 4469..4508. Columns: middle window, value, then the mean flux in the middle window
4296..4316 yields 0.35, 8.28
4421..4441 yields 0.06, 13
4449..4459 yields 0.06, 13.5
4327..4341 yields 0.07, 11.3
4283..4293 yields 0.09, 10.2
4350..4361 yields 0.03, 12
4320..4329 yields 0.15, 10.3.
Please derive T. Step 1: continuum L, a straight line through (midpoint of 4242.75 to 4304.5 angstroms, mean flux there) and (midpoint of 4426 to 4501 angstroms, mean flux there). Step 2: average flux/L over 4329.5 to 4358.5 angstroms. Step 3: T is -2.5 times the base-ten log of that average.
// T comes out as 0.01 mag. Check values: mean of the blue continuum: 10.1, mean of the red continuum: 14.1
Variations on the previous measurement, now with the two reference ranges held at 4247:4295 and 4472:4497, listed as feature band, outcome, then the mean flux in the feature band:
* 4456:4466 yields 0.11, 13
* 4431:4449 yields -0.01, 14.1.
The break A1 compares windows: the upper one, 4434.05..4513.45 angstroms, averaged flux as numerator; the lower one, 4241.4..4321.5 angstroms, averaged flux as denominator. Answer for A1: 1.44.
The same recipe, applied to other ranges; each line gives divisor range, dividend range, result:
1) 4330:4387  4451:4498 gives 1.19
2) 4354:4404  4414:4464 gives 1.12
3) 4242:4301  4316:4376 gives 1.17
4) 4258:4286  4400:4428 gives 1.25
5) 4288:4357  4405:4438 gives 1.27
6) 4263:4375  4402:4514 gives 1.30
